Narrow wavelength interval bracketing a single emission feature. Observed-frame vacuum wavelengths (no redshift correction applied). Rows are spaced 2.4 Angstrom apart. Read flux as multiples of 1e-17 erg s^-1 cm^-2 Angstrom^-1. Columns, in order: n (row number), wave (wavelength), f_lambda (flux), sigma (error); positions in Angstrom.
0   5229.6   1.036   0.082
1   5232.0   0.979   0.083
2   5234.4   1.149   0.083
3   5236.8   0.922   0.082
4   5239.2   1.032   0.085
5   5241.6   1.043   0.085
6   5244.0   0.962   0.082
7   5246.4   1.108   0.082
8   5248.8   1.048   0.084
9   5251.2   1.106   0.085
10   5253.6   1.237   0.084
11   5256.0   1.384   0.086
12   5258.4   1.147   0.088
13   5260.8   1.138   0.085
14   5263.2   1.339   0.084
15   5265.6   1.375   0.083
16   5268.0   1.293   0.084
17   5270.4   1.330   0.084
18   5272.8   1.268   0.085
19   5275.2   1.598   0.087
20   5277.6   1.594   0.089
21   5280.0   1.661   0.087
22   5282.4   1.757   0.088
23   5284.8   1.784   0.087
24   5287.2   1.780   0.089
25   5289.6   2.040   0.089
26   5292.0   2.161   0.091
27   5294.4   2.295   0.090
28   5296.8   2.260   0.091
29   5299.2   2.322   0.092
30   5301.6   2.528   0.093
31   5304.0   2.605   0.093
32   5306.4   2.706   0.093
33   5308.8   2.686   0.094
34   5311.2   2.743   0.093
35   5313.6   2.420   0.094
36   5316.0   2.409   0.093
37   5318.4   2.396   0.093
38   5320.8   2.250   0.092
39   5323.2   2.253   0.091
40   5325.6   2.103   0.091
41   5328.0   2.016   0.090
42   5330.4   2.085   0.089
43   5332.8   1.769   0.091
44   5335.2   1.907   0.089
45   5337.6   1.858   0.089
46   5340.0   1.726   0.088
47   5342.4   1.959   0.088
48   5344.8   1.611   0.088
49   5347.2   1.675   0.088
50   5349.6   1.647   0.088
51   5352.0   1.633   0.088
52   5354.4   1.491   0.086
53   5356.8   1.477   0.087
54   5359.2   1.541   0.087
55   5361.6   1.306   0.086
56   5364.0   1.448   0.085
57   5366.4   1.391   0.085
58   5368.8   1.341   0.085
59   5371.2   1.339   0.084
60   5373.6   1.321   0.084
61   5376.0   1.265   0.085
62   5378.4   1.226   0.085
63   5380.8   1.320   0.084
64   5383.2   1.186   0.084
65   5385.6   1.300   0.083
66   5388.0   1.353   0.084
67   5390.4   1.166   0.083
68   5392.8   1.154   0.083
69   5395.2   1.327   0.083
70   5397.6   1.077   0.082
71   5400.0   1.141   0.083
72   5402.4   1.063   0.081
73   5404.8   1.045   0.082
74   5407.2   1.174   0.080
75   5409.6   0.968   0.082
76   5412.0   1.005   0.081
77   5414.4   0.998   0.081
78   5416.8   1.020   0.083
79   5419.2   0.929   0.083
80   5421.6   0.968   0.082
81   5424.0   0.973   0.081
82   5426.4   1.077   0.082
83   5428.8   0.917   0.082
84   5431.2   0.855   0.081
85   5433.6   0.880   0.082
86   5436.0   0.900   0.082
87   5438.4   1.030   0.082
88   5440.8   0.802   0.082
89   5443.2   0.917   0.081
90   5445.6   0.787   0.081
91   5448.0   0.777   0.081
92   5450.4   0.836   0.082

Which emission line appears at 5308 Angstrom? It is C IV 1549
